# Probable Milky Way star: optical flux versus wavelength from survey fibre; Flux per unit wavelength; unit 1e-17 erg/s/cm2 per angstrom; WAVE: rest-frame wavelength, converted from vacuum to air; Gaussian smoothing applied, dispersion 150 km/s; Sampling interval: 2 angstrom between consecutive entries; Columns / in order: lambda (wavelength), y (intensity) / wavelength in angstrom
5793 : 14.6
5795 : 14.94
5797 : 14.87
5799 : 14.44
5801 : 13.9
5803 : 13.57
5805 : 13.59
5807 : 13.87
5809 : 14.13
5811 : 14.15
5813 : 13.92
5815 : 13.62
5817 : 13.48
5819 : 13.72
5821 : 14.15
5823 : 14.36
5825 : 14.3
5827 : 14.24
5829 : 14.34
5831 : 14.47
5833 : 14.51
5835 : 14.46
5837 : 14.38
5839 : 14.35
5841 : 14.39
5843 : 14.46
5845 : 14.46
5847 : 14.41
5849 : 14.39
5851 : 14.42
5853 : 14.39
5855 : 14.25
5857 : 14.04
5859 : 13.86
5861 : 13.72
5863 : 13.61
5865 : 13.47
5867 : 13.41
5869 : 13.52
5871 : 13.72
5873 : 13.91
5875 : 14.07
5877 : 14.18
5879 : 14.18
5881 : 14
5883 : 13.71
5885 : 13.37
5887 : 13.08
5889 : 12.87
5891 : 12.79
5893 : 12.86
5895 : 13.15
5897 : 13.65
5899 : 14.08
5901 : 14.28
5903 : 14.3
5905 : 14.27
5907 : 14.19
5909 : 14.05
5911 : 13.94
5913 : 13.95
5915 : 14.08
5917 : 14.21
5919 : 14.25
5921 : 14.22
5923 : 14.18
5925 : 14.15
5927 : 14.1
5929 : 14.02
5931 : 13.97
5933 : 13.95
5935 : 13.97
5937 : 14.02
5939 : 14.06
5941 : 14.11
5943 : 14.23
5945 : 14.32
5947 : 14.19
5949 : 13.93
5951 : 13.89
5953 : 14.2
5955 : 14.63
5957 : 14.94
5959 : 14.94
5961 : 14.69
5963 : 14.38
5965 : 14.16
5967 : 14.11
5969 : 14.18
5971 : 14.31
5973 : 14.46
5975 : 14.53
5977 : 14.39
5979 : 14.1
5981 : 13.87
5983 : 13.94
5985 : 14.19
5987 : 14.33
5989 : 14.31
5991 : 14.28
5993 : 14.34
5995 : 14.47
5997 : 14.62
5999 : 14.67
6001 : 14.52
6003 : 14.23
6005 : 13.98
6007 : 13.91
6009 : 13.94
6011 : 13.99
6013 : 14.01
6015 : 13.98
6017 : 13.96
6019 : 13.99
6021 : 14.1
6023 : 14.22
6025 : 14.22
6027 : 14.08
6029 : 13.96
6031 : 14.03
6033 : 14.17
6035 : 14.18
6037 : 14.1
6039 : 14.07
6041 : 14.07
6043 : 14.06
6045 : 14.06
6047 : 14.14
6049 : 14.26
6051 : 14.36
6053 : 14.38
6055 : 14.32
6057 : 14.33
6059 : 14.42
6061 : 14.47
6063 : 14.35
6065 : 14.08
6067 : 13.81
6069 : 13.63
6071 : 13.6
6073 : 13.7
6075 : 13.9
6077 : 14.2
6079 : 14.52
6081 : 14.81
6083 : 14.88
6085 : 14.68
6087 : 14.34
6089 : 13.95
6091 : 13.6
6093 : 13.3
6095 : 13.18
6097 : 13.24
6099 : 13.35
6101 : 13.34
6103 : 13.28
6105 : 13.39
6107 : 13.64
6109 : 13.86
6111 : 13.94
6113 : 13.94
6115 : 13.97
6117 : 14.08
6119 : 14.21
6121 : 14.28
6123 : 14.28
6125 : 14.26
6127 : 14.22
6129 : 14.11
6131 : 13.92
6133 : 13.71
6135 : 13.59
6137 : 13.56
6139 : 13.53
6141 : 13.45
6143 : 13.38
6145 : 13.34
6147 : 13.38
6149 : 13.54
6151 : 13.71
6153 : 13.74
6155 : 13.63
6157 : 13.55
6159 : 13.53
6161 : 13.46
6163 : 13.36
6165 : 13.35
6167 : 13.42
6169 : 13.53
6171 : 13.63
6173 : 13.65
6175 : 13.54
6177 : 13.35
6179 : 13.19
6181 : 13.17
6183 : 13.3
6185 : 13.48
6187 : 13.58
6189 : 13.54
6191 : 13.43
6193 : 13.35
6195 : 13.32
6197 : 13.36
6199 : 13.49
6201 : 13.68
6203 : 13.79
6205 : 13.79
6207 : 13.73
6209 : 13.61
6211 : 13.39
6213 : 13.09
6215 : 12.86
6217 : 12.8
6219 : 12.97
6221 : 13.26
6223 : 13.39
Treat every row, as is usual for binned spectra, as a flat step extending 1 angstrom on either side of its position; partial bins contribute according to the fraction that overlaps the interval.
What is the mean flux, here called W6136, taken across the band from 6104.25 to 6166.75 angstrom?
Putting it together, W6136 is 13.7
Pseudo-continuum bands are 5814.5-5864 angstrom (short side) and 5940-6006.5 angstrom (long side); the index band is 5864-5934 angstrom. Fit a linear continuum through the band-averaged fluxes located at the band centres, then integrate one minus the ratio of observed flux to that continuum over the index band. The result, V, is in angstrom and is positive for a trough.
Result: 2.0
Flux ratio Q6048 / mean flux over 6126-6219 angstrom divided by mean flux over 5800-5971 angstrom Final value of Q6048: 0.96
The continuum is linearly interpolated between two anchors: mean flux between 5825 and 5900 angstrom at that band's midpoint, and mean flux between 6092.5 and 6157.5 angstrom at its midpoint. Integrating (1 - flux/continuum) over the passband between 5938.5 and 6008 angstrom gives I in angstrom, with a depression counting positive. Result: -2.4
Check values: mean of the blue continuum 13.9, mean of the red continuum 13.7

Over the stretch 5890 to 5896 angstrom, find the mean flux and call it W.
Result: 12.9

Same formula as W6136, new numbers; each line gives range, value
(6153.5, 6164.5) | 13.5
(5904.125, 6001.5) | 14.2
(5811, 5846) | 14.2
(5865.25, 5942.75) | 13.9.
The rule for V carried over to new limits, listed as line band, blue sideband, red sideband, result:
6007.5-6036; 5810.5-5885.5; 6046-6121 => -0.1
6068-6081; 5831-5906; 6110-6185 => -0.2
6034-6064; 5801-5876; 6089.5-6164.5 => -1.0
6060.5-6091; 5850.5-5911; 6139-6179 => -1.3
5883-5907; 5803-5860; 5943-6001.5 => 1.2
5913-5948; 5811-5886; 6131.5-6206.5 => -0.5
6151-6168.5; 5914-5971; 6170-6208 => 0.1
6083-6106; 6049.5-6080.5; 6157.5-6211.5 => 0.5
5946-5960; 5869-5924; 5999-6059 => -0.4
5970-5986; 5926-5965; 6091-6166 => -0.1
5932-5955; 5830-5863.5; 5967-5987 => 0.2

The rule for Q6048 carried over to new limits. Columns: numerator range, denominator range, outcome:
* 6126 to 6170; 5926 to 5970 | 0.96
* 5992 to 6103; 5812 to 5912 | 1.01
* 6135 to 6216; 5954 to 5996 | 0.94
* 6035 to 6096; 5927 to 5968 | 0.99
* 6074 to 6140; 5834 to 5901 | 1.00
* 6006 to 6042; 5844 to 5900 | 1.02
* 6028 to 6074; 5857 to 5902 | 1.04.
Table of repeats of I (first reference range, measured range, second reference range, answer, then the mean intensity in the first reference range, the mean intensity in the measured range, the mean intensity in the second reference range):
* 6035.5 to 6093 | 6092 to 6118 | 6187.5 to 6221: 0.7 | 14.2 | 13.6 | 13.4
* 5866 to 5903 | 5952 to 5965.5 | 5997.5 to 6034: -0.7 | 13.6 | 14.6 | 14.1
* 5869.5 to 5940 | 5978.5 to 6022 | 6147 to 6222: -1.4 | 13.9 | 14.2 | 13.4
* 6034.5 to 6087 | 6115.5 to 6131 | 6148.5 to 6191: -0.4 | 14.2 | 14.2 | 13.5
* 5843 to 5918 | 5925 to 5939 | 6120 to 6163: -0.2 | 13.9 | 14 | 13.7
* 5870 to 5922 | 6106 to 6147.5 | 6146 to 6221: -1.0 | 13.8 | 13.8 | 13.4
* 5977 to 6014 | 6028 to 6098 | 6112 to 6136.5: 0.1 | 14.2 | 14.1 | 14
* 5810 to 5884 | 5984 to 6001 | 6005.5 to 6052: -0.4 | 14.1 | 14.4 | 14.1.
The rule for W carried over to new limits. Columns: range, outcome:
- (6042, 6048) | 14.1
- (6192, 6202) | 13.4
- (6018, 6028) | 14.1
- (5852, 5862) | 14.1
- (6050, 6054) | 14.4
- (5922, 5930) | 14.1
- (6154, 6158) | 13.6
